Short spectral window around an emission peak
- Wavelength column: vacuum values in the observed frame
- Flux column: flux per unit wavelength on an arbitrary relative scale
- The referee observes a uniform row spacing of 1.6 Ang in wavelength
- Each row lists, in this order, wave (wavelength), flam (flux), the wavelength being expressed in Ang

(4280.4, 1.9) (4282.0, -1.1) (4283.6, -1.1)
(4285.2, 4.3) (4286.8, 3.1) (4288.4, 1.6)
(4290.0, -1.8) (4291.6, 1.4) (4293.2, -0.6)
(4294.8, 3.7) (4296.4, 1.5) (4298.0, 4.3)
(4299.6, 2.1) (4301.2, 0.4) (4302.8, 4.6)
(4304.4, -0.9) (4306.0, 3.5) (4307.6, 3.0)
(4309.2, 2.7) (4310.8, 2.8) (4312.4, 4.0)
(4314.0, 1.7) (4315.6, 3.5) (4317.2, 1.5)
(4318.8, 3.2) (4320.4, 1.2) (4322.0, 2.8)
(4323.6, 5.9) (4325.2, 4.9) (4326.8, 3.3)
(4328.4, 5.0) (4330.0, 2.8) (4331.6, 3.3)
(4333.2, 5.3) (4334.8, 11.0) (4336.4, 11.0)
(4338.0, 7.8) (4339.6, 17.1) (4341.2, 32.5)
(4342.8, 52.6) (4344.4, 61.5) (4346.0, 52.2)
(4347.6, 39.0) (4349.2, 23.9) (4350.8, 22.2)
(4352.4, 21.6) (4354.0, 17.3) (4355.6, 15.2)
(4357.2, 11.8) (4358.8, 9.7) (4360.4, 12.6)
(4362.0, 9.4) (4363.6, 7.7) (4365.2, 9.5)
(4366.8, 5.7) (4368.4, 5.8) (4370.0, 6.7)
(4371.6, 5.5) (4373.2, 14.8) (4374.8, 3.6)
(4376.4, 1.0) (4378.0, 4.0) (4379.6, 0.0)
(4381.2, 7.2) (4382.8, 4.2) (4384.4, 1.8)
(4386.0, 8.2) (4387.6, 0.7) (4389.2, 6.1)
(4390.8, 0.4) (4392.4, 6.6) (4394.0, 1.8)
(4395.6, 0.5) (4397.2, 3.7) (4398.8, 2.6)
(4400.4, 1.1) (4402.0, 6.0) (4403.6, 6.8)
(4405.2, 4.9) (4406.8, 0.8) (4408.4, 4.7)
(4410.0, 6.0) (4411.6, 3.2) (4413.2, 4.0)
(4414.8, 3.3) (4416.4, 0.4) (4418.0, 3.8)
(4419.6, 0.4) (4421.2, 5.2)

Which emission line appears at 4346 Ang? Lyman alpha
